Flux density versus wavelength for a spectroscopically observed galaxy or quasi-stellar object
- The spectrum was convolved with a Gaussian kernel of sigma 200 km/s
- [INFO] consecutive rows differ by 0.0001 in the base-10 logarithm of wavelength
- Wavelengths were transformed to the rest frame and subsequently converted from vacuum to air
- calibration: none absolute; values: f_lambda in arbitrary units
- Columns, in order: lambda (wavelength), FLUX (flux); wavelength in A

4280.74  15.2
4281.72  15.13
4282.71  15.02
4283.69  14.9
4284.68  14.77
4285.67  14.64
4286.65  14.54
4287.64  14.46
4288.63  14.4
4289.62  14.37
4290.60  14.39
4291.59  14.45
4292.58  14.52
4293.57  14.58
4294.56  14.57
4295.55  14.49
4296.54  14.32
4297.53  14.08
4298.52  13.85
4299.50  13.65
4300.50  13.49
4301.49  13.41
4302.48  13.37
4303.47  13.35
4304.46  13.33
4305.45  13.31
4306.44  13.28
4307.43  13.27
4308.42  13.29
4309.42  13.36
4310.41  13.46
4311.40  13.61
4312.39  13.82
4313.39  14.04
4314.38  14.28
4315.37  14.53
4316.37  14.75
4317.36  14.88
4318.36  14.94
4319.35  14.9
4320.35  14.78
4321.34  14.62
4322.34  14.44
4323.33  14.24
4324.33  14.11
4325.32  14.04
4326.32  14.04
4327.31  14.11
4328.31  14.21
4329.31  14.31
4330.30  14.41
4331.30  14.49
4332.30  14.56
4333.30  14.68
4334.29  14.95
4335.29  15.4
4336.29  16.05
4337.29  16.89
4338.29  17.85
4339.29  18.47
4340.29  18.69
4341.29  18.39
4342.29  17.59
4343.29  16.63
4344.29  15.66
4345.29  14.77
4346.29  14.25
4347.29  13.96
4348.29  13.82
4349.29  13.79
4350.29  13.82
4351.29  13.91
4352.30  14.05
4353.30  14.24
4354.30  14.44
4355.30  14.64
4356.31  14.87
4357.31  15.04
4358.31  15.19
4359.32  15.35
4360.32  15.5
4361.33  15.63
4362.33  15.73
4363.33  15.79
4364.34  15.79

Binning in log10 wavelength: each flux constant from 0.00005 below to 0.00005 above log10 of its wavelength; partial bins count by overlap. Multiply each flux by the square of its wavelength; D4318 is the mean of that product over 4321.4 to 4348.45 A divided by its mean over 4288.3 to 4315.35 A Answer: 1.13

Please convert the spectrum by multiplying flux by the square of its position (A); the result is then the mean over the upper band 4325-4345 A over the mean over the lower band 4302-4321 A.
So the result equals 1.1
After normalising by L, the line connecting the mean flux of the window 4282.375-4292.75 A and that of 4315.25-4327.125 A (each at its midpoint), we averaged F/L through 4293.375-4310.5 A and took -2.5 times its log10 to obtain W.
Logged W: 0.07 mag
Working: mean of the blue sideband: 14.6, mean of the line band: 13.7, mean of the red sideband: 14.5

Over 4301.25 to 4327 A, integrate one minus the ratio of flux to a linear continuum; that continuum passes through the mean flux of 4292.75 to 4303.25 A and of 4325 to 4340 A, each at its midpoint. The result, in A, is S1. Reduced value 1.07 A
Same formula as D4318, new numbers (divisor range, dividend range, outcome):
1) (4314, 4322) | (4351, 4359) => 1.01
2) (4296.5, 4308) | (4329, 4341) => 1.20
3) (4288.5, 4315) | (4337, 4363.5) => 1.14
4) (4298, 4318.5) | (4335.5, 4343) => 1.30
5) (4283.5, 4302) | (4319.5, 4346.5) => 1.10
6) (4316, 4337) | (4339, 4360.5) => 1.06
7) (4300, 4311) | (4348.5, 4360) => 1.11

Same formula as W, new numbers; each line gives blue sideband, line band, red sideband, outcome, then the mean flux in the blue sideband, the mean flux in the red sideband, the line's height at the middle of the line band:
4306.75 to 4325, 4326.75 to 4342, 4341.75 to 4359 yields -0.10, 14.2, 14.8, 14.5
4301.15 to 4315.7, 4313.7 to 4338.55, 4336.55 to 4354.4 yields -0.02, 13.6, 15.7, 14.6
